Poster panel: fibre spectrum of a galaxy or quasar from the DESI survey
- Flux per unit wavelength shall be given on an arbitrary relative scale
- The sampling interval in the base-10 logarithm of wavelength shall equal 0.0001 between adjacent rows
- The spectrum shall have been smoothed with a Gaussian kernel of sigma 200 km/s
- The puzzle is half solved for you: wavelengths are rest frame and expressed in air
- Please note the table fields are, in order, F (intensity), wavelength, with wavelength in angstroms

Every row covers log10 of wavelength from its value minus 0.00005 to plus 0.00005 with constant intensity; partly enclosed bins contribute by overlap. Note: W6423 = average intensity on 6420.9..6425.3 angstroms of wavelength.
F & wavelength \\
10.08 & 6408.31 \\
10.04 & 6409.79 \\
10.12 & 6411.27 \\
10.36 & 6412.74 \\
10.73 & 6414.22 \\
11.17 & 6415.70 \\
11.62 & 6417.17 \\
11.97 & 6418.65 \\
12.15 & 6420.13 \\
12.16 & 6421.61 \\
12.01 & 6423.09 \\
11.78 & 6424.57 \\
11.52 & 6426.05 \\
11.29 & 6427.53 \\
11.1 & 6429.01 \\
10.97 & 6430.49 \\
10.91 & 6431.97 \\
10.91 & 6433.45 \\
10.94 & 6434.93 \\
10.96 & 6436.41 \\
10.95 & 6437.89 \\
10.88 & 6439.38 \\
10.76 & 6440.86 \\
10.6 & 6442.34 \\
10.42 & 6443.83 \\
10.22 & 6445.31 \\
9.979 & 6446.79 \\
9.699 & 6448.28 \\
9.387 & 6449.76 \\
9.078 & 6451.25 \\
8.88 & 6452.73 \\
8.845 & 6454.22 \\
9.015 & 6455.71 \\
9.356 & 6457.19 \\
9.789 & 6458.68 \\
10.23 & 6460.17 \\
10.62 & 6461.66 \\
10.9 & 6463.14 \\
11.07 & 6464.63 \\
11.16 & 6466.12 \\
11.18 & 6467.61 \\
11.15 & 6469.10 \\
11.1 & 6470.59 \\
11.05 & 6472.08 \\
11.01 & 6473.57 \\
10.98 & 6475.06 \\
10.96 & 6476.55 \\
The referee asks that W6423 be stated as 12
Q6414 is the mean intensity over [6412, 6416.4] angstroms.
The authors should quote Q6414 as 10.7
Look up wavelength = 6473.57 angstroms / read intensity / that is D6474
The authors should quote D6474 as 11.01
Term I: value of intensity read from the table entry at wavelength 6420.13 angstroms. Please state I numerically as 12.15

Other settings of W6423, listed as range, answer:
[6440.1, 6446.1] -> 10.5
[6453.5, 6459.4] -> 9.25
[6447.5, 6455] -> 9.17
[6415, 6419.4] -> 11.6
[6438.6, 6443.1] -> 10.7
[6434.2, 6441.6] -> 10.9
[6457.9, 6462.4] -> 10.2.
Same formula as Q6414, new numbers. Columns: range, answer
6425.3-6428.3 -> 11.4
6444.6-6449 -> 9.96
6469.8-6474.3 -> 11.1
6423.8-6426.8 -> 11.6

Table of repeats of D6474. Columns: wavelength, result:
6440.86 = 10.76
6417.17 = 11.62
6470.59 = 11.1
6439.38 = 10.88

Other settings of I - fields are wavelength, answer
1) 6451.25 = 9.078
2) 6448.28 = 9.699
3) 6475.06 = 10.98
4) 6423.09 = 12.01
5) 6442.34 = 10.6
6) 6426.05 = 11.52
